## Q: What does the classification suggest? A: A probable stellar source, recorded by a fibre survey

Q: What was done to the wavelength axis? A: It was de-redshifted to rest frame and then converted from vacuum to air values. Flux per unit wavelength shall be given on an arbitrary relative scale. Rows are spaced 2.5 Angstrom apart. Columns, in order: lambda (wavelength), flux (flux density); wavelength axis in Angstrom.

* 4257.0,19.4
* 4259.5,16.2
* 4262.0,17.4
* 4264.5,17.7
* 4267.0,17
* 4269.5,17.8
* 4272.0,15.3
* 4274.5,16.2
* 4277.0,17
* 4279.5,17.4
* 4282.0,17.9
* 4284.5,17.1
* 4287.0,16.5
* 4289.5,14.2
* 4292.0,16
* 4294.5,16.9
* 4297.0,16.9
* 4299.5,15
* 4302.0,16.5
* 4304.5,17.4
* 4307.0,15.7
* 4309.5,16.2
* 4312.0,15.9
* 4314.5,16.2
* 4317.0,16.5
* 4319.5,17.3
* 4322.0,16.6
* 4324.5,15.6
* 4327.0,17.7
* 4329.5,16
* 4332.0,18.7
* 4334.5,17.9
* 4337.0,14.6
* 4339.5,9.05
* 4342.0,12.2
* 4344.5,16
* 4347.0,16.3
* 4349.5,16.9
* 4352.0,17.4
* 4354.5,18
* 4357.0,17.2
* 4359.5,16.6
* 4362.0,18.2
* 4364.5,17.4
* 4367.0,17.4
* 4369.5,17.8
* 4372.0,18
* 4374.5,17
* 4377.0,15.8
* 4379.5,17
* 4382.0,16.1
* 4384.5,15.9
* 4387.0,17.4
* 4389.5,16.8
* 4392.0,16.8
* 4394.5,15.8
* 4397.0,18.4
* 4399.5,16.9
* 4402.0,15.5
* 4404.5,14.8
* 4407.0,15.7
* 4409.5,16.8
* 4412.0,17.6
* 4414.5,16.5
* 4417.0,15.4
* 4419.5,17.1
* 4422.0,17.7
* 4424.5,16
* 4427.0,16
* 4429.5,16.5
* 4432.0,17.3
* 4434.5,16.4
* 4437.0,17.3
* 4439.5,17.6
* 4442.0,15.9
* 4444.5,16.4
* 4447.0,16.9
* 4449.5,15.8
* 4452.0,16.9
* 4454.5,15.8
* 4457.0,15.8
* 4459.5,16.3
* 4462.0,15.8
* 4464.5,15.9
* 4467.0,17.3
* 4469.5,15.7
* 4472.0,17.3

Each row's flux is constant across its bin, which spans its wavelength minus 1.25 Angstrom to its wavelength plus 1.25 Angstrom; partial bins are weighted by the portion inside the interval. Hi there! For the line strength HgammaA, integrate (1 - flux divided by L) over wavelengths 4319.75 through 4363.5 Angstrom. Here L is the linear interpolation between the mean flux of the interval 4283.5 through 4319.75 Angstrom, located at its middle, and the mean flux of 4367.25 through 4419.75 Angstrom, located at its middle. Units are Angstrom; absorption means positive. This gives 0.6 Angstrom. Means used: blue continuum 16.3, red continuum 16.6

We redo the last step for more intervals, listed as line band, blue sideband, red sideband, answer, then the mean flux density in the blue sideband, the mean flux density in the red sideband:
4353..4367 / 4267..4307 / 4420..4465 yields -0.8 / 16.5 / 16.5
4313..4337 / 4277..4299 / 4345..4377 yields 0.2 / 16.6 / 17.3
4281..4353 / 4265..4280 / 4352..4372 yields 4.5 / 16.8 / 17.5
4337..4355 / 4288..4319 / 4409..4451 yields 1.5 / 16.1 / 16.7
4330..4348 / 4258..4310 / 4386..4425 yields 1.7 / 16.6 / 16.6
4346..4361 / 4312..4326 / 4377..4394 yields -0.6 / 16.4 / 16.6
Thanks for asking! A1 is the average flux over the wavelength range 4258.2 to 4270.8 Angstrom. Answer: 17.2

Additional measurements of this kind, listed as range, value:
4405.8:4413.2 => 16.7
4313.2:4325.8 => 16.4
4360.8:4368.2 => 17.7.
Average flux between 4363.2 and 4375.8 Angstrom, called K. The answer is 17.5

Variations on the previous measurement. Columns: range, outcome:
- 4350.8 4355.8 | 17.7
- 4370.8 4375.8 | 17.5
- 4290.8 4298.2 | 16.6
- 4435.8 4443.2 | 16.9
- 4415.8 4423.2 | 16.7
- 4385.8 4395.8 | 16.7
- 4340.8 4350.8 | 15.4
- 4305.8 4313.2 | 15.9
